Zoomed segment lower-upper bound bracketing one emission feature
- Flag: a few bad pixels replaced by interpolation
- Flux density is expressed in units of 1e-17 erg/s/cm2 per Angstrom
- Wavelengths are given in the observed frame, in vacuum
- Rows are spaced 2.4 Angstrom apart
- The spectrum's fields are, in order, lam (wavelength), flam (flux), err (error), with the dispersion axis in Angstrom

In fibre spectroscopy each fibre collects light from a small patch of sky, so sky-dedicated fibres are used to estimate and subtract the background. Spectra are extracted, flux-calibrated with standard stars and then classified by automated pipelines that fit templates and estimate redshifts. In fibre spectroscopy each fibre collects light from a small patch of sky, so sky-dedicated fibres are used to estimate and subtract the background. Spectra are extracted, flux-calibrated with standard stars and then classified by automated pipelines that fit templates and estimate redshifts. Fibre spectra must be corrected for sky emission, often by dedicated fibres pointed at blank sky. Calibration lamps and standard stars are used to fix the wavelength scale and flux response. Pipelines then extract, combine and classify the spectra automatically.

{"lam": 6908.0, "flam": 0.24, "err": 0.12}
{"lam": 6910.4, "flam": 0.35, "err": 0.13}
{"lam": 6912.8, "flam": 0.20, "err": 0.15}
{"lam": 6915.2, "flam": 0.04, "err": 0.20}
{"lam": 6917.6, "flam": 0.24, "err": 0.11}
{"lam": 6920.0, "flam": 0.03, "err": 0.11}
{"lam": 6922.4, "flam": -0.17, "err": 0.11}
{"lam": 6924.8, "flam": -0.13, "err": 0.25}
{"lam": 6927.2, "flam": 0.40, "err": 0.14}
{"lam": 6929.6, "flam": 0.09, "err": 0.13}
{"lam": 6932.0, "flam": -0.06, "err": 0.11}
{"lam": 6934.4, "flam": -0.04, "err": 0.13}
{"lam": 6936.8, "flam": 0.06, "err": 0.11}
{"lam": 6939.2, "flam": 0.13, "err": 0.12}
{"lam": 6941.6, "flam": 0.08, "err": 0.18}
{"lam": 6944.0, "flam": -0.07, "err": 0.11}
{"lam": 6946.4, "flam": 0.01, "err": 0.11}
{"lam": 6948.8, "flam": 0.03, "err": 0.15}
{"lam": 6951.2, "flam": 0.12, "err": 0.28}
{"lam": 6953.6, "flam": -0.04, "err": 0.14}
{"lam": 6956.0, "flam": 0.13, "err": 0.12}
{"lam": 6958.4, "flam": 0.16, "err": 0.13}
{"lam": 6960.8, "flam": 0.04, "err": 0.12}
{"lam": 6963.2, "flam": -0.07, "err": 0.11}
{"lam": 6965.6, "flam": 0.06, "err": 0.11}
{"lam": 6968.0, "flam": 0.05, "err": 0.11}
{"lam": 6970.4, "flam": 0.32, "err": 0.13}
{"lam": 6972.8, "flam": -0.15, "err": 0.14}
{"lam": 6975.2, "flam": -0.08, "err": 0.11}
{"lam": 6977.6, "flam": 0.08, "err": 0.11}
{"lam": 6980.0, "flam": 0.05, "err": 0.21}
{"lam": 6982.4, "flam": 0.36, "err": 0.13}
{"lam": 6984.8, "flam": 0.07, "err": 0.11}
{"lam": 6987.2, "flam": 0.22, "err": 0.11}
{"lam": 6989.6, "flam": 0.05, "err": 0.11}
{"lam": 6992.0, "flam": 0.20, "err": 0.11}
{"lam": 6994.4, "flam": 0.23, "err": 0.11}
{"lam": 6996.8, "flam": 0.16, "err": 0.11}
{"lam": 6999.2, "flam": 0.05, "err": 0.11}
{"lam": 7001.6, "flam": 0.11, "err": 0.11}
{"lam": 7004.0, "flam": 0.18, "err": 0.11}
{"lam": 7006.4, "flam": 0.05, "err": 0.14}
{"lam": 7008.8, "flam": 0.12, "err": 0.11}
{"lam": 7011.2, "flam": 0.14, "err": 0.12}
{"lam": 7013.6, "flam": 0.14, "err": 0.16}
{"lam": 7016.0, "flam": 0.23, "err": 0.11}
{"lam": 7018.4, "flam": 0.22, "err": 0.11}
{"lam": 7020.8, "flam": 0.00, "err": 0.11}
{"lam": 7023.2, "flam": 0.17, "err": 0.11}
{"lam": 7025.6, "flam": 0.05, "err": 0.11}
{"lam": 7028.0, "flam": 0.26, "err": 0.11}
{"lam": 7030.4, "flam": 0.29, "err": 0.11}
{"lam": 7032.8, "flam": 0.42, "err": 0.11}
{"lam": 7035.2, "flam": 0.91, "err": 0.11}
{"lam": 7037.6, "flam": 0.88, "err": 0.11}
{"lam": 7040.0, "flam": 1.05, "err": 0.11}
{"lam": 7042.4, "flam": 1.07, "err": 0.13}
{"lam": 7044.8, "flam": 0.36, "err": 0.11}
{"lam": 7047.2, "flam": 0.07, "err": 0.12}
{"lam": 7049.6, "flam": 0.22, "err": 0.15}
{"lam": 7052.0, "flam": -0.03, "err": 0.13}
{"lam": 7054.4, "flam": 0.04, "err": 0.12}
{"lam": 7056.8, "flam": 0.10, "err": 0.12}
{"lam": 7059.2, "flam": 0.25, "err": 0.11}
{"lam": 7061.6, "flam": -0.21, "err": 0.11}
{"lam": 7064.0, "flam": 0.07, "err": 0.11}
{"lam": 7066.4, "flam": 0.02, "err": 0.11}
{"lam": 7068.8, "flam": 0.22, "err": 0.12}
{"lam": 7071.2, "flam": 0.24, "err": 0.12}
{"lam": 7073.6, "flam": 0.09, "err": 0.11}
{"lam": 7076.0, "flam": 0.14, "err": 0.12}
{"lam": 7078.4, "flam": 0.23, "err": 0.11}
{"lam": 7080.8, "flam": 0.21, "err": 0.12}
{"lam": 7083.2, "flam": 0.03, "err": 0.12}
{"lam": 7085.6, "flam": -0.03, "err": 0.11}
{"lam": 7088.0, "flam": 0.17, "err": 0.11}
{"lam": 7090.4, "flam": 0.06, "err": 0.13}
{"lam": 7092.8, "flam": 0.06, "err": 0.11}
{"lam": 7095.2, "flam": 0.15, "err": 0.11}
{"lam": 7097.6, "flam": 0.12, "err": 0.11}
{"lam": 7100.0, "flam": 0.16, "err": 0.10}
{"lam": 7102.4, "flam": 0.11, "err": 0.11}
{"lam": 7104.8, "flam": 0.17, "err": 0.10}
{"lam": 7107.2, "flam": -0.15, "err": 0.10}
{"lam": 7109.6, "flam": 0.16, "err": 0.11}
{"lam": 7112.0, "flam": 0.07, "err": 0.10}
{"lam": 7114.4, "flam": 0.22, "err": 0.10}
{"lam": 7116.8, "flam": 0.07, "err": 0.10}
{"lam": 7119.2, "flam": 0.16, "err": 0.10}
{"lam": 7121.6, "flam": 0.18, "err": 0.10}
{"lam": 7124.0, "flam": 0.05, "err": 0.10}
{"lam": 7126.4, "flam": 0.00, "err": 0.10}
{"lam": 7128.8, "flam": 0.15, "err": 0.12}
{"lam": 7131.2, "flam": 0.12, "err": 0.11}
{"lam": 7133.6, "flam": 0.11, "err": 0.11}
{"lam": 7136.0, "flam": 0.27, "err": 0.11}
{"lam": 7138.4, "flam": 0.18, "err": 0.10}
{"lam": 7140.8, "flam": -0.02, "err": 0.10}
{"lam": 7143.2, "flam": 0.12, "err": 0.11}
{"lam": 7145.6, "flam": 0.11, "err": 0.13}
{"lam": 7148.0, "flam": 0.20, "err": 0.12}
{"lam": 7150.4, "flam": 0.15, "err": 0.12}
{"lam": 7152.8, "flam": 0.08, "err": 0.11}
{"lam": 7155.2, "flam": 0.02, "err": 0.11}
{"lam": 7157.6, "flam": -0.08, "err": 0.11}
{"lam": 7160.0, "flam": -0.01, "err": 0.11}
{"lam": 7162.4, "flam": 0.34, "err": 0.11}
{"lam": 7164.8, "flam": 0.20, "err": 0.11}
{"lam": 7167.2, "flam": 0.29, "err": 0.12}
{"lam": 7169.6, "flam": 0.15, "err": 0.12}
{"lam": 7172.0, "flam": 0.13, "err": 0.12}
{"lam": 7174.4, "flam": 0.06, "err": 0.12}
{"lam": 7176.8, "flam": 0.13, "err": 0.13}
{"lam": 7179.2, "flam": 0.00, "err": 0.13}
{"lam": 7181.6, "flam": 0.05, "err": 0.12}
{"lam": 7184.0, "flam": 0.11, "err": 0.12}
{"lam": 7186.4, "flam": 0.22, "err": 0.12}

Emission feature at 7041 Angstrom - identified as [O II]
